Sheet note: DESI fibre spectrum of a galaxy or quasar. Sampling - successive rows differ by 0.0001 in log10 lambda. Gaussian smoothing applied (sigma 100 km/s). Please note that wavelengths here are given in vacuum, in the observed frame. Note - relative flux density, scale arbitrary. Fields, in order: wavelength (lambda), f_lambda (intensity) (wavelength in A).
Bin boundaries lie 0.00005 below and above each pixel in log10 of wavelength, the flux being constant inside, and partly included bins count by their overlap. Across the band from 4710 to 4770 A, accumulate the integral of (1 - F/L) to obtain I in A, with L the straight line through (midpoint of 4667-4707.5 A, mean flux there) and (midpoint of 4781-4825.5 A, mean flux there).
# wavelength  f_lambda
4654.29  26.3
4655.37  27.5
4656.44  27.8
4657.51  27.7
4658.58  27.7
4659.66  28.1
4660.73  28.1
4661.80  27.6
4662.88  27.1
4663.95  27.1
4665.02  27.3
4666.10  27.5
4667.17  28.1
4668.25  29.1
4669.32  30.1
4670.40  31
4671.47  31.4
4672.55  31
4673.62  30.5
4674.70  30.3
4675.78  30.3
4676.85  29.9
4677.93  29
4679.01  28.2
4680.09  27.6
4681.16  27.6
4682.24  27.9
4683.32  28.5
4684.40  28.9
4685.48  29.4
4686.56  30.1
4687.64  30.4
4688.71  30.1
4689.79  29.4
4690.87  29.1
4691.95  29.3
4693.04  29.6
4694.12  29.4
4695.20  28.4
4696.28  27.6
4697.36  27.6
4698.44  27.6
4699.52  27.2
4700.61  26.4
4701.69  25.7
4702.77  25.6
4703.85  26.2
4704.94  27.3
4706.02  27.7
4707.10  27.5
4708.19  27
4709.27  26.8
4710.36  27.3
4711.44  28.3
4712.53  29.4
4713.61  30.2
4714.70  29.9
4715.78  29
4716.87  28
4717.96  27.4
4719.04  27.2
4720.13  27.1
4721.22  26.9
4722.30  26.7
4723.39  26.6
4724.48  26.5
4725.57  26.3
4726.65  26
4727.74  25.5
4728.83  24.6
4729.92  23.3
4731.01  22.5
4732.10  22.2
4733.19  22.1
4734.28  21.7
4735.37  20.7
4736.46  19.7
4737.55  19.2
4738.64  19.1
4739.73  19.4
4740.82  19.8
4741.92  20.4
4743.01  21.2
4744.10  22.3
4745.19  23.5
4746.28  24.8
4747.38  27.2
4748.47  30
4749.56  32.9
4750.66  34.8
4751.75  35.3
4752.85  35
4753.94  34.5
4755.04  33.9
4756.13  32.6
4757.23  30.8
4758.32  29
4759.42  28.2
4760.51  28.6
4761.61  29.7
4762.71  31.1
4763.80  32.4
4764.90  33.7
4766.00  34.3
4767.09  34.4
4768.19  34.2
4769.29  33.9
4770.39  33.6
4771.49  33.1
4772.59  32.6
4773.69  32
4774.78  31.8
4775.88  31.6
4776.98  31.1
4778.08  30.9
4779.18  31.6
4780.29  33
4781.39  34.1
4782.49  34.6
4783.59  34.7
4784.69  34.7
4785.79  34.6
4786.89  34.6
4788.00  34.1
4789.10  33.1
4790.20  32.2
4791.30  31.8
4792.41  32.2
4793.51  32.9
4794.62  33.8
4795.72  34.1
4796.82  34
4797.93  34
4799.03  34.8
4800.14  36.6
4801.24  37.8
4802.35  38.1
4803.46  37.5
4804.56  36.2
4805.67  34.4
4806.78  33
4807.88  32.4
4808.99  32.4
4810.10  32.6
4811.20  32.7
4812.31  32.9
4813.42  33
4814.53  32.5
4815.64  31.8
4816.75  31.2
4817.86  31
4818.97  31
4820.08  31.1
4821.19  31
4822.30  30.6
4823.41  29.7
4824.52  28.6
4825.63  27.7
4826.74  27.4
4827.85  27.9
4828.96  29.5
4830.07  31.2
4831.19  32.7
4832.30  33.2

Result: 6.5 A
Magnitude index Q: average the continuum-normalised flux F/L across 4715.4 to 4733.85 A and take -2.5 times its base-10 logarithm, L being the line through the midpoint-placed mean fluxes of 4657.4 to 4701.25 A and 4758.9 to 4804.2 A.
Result 0.196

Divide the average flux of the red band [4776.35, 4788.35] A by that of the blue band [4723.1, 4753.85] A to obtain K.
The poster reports 1.34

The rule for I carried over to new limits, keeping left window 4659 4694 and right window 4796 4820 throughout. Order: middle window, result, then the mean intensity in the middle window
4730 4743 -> 4.4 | 20.7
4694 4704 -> 0.9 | 27.1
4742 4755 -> 1.0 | 29.1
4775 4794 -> -0.1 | 33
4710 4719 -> 0.5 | 28.6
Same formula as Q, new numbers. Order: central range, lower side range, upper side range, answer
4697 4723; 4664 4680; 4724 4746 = -0.10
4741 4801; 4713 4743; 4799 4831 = -0.13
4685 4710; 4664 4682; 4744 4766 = 0.06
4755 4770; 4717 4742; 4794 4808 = -0.10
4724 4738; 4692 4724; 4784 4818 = 0.25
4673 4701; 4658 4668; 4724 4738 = -0.11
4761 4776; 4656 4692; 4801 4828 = -0.06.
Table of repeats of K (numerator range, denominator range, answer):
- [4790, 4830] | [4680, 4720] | 1.15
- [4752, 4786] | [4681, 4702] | 1.14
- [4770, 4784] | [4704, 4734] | 1.23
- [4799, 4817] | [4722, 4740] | 1.48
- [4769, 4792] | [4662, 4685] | 1.14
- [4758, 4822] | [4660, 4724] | 1.16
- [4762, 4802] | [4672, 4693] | 1.14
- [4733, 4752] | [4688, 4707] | 0.86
